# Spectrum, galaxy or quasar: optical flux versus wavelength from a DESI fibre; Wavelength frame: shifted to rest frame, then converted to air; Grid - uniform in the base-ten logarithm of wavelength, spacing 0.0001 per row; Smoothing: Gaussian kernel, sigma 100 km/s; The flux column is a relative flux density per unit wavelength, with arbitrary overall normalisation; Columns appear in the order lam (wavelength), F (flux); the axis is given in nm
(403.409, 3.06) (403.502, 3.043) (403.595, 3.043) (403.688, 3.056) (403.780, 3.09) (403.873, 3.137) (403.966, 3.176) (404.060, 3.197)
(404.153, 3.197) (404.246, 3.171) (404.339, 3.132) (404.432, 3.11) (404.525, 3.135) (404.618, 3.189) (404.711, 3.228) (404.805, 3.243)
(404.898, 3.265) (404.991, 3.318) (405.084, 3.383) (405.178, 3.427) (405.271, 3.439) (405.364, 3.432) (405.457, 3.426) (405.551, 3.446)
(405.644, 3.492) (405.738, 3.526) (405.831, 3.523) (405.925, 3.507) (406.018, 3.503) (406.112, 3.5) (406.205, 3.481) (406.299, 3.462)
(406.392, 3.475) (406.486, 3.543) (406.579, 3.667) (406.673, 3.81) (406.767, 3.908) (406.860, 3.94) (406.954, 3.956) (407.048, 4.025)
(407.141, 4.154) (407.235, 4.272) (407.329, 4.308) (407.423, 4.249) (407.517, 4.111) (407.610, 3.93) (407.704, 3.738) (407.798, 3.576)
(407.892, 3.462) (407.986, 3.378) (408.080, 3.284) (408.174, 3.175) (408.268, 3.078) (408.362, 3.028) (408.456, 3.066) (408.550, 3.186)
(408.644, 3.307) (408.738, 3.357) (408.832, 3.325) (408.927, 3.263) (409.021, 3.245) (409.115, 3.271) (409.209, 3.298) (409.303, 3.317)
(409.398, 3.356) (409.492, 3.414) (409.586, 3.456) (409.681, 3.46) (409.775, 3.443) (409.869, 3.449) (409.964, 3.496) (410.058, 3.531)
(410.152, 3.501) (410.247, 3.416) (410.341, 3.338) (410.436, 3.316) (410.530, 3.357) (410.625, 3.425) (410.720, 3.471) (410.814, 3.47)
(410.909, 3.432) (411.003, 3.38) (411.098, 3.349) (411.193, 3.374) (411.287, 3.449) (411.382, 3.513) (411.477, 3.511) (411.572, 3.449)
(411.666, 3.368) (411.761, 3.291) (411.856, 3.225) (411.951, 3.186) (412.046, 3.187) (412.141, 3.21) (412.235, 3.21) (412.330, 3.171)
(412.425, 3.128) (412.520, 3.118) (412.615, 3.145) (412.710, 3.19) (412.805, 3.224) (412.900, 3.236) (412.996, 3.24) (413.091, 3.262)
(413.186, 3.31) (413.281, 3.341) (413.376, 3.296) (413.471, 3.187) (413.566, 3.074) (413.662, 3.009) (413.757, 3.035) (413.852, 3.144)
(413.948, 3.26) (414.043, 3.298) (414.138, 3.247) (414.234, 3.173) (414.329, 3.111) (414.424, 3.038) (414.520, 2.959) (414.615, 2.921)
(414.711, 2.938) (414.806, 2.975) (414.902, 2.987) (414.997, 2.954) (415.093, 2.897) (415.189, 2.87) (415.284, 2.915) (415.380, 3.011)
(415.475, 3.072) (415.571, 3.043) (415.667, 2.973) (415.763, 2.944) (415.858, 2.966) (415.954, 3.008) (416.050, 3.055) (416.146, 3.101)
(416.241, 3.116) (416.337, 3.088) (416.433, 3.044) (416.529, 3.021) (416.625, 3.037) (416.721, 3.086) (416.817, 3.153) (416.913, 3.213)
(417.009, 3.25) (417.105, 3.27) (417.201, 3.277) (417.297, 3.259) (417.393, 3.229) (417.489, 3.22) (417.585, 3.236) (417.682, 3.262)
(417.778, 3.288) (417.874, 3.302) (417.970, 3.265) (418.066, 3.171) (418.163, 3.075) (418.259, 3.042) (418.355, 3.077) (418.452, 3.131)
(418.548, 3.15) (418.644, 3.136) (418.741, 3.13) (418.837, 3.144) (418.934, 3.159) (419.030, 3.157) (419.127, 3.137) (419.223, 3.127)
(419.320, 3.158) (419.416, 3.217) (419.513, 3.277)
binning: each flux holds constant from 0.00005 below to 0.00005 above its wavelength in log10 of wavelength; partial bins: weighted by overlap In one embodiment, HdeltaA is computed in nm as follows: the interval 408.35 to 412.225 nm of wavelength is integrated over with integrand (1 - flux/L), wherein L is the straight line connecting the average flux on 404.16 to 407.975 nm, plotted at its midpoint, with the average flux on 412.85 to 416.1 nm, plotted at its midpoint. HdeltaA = -0.03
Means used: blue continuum 3.58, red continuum 3.08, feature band 3.36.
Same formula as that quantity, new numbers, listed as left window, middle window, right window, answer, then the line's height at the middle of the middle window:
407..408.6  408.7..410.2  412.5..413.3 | 0.053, 3.51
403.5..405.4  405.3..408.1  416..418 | -0.435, 3.21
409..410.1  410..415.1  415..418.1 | 0.057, 3.28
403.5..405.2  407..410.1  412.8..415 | -0.343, 3.16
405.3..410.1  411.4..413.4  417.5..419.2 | 0.072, 3.38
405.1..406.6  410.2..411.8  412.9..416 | -0.082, 3.24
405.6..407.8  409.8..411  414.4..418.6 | 0.030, 3.52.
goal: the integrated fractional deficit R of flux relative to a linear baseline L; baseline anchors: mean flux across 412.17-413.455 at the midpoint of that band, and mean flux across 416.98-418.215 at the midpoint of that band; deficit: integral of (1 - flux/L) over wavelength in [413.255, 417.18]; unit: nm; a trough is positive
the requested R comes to 0.19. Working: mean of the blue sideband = 3.22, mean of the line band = 3.08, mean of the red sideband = 3.24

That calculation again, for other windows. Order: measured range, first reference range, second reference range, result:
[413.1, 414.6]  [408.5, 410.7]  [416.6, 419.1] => 0.05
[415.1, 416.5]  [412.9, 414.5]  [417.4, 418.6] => 0.08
